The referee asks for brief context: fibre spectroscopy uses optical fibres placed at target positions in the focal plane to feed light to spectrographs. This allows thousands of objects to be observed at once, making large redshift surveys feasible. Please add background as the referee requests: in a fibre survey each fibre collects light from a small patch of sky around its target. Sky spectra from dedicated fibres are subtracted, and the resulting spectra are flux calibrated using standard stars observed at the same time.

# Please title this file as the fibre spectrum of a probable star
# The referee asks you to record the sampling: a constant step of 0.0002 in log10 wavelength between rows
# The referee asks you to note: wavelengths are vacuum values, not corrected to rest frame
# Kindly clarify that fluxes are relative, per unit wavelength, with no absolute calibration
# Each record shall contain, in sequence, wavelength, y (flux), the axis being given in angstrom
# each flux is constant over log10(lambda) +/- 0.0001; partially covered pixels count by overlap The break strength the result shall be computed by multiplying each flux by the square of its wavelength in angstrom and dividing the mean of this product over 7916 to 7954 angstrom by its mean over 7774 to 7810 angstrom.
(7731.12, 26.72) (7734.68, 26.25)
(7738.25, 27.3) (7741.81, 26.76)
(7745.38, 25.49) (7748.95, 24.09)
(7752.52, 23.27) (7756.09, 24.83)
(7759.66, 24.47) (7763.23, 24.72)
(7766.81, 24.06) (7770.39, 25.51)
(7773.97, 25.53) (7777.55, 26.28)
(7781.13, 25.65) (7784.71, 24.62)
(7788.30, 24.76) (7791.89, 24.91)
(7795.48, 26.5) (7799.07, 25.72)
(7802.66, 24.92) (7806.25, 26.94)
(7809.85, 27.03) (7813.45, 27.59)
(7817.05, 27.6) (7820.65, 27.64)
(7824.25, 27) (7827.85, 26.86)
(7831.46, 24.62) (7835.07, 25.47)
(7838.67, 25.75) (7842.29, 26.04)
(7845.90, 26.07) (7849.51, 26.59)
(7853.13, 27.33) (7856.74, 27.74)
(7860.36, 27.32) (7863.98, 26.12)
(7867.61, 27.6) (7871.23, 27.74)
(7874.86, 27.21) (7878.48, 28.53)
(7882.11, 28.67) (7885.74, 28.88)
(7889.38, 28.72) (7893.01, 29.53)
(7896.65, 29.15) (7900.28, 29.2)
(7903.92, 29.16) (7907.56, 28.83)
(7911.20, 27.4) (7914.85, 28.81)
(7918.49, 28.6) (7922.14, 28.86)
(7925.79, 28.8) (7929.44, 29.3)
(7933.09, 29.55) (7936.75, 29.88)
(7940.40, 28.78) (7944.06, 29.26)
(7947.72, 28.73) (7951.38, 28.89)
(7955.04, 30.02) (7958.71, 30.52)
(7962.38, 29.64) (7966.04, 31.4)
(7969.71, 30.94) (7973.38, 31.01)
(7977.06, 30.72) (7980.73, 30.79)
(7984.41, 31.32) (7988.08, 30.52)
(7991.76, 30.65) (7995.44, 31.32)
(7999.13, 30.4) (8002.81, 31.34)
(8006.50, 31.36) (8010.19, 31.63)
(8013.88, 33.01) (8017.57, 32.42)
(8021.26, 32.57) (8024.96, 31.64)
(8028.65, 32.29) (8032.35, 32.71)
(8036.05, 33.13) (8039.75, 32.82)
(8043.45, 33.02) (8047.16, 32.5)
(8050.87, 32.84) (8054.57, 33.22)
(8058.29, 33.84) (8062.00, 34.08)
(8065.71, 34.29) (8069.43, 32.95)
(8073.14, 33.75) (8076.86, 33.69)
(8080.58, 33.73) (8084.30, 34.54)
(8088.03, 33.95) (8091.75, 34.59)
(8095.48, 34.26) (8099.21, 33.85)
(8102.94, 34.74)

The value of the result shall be 1.18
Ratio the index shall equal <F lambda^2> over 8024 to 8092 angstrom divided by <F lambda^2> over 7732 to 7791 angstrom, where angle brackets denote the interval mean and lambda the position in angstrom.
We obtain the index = 1.42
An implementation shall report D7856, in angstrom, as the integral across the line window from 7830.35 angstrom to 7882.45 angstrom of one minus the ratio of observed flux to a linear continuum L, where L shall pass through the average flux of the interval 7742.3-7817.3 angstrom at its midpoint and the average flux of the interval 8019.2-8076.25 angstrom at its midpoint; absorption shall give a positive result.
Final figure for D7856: 1.5 angstrom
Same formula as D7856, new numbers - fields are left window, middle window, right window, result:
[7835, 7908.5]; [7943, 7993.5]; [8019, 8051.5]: 0.5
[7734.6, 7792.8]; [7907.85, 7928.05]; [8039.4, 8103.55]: 0.6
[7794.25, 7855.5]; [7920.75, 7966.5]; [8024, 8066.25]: 0.8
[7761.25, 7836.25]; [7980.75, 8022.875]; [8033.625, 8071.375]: 0.4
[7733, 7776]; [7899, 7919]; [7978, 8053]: 0.3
